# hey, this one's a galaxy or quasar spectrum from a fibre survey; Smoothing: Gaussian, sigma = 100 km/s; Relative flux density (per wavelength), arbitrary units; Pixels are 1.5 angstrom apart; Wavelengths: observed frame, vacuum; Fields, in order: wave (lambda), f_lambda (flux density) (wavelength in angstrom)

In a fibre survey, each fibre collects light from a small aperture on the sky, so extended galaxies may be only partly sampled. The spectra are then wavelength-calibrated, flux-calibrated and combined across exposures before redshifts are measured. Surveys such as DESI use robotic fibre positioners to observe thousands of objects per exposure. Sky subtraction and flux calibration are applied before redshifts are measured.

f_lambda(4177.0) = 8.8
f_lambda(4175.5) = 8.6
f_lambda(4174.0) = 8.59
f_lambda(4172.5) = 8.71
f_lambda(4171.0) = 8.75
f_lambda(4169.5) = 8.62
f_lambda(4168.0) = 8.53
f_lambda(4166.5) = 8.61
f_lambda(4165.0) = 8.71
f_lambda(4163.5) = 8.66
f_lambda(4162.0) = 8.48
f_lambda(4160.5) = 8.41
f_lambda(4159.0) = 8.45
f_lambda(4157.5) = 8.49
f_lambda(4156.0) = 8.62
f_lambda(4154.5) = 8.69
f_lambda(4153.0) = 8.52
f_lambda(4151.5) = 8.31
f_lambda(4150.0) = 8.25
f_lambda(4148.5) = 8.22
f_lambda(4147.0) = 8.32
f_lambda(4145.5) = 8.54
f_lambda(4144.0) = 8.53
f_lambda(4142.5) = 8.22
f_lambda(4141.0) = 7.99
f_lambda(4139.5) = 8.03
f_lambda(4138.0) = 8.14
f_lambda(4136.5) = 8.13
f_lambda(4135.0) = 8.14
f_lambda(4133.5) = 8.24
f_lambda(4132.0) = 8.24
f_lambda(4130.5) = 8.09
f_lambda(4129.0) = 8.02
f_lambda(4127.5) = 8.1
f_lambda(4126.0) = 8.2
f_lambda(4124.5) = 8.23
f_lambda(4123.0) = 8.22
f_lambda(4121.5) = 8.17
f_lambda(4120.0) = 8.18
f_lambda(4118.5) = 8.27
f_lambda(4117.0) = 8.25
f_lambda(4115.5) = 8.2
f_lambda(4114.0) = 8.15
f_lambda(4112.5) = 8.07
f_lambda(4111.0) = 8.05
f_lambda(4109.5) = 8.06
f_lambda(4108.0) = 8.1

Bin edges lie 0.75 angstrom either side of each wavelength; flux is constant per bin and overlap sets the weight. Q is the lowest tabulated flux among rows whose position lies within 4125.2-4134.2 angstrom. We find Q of 8.02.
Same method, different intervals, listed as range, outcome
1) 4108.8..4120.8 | 8.05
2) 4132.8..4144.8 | 7.99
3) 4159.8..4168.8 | 8.41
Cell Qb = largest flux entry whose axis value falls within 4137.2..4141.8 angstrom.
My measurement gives 8.14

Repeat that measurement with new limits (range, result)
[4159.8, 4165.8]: 8.71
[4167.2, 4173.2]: 8.75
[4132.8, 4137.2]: 8.24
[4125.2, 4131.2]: 8.2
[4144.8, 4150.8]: 8.54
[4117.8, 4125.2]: 8.27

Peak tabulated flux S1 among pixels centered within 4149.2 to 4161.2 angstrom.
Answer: 8.69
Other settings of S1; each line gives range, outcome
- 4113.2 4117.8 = 8.25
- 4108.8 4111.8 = 8.06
